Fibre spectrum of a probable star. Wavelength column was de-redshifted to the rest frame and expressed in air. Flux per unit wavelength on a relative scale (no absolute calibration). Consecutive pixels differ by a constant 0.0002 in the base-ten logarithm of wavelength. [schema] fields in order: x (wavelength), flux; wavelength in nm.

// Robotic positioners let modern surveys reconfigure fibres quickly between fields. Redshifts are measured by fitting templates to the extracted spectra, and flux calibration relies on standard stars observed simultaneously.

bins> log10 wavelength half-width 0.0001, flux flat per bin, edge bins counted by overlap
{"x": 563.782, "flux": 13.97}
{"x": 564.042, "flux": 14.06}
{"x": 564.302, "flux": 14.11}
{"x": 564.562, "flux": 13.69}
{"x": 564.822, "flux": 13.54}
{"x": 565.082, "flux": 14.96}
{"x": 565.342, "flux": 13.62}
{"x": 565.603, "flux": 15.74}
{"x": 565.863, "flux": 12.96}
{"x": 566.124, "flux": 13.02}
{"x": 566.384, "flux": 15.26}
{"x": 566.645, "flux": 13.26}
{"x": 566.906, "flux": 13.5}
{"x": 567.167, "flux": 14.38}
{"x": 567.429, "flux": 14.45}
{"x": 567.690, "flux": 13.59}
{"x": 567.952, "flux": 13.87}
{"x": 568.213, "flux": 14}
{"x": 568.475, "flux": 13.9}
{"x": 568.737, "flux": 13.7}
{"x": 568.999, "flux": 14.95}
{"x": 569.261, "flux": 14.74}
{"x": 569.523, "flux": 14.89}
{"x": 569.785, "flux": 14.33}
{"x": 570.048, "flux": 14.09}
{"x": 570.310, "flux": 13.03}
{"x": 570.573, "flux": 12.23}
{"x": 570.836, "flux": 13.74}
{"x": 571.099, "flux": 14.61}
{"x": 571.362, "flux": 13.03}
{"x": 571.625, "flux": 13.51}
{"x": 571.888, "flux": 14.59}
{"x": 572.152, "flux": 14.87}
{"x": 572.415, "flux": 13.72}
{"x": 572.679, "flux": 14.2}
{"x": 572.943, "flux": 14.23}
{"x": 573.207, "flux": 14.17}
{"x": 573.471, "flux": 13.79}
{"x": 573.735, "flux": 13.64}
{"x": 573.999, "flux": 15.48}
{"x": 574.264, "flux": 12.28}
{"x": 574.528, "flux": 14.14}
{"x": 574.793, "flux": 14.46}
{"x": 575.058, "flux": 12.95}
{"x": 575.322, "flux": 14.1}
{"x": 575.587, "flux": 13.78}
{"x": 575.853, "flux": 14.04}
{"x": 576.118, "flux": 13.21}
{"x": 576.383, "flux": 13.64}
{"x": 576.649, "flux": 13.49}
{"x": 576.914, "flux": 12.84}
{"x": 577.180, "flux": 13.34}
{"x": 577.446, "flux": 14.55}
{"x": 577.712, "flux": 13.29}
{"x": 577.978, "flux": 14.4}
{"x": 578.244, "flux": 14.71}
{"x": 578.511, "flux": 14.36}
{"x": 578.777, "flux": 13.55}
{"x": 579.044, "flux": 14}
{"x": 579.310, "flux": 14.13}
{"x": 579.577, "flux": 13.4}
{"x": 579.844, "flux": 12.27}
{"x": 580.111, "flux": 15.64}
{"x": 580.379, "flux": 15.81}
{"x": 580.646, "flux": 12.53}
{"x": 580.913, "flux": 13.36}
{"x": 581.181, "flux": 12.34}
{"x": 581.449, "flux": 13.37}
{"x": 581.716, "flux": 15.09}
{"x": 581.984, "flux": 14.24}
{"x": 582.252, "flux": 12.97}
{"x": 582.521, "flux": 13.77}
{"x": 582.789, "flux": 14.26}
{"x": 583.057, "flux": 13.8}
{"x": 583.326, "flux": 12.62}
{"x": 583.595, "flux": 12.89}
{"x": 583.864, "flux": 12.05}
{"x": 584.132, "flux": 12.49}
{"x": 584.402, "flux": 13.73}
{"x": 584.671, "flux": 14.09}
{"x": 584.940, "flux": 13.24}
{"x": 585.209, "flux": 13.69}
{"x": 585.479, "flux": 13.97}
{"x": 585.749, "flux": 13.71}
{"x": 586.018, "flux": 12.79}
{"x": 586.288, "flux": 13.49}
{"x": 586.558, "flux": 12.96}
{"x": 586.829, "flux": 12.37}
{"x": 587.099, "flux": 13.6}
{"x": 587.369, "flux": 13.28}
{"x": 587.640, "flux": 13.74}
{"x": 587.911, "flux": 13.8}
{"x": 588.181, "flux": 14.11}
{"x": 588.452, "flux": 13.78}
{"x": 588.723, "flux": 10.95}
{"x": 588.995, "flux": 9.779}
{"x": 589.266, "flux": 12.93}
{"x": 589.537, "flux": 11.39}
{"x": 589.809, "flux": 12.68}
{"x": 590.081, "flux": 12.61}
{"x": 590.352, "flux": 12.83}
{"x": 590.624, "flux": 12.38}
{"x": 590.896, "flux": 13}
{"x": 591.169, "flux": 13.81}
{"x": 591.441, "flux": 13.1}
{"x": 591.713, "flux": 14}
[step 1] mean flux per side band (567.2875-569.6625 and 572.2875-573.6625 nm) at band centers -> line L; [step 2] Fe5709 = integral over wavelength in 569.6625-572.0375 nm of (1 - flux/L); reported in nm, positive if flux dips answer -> 0.07 nm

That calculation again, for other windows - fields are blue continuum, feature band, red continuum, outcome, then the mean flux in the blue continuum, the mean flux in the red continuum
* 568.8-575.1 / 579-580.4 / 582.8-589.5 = -0.06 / 14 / 13.1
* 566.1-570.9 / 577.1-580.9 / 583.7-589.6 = -0.16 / 14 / 13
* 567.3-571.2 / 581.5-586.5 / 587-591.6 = -0.14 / 14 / 12.8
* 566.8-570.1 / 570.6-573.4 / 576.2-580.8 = 0.02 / 14.2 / 13.9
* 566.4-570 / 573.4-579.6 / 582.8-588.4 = -0.02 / 14.2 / 13.3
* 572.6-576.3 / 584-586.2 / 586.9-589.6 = -0.08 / 13.9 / 12.8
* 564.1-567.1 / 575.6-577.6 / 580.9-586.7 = 0.01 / 14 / 13.4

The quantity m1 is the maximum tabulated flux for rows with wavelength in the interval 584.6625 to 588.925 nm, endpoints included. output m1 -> 14.11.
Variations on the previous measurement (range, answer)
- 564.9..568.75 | 15.74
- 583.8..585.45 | 14.09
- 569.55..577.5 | 15.48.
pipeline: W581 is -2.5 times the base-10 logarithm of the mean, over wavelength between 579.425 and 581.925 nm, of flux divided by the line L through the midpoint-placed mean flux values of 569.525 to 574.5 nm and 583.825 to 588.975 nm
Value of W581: -0.02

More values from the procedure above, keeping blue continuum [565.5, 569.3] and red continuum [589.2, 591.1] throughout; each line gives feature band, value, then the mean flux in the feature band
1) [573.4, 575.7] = -0.02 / 13.9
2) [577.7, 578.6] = -0.07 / 14.3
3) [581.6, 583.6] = -0.05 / 13.7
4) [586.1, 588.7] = -0.05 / 13.3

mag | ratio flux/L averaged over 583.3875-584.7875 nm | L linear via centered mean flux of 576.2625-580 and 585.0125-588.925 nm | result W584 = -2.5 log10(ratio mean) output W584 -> 0.03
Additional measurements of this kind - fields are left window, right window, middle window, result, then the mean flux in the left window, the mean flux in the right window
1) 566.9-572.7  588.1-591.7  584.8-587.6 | -0.04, 14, 12.6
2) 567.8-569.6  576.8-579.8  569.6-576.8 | 0.02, 14.3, 13.8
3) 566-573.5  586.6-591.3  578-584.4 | -0.03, 14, 12.8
